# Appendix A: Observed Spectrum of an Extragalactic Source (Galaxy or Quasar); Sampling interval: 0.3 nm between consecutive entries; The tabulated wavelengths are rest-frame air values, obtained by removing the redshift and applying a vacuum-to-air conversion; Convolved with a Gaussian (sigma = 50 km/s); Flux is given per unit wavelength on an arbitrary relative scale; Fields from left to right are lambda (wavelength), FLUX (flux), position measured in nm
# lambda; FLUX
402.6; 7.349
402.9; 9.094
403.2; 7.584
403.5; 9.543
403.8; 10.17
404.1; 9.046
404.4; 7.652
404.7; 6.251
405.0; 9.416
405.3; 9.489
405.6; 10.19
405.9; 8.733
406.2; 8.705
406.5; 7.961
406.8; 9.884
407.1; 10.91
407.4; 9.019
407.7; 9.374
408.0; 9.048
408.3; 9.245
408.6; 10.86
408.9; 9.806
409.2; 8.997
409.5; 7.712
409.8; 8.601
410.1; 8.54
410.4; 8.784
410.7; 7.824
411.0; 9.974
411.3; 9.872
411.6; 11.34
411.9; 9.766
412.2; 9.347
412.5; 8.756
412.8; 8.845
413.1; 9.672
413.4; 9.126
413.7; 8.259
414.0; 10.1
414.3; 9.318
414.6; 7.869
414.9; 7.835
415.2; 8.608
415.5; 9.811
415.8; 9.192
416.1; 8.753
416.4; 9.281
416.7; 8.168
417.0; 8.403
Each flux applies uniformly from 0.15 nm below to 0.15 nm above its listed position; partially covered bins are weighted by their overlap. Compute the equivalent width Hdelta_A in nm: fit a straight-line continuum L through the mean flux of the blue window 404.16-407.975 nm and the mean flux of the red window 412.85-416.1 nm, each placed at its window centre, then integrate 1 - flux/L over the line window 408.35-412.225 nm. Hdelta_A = -0.16 nm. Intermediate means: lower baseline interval 8.97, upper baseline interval 8.96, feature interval 9.34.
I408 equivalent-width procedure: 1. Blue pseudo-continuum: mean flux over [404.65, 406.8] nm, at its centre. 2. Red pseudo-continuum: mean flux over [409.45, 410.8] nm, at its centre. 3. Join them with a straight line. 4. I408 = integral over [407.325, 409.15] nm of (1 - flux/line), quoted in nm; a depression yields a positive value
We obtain -0.21 nm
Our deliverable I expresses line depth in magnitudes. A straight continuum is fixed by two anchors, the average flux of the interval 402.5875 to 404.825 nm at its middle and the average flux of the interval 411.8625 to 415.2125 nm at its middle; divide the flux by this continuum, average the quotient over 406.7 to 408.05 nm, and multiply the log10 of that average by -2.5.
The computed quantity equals -0.13 mag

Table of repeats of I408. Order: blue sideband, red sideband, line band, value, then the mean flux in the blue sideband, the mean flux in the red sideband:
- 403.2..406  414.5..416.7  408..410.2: -0.074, 8.87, 8.74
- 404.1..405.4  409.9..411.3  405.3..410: -0.388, 8.25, 8.89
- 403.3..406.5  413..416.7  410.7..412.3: -0.172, 8.85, 8.94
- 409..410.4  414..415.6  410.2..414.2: -0.317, 8.54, 8.79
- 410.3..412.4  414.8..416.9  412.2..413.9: 0.051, 9.56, 8.82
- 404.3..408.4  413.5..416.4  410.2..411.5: -0.034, 9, 8.89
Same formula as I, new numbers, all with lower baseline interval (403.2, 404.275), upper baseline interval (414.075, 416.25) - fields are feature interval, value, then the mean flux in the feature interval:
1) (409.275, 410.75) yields 0.08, 8.36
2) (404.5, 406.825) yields 0.05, 8.75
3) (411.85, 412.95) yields -0.02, 9.13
